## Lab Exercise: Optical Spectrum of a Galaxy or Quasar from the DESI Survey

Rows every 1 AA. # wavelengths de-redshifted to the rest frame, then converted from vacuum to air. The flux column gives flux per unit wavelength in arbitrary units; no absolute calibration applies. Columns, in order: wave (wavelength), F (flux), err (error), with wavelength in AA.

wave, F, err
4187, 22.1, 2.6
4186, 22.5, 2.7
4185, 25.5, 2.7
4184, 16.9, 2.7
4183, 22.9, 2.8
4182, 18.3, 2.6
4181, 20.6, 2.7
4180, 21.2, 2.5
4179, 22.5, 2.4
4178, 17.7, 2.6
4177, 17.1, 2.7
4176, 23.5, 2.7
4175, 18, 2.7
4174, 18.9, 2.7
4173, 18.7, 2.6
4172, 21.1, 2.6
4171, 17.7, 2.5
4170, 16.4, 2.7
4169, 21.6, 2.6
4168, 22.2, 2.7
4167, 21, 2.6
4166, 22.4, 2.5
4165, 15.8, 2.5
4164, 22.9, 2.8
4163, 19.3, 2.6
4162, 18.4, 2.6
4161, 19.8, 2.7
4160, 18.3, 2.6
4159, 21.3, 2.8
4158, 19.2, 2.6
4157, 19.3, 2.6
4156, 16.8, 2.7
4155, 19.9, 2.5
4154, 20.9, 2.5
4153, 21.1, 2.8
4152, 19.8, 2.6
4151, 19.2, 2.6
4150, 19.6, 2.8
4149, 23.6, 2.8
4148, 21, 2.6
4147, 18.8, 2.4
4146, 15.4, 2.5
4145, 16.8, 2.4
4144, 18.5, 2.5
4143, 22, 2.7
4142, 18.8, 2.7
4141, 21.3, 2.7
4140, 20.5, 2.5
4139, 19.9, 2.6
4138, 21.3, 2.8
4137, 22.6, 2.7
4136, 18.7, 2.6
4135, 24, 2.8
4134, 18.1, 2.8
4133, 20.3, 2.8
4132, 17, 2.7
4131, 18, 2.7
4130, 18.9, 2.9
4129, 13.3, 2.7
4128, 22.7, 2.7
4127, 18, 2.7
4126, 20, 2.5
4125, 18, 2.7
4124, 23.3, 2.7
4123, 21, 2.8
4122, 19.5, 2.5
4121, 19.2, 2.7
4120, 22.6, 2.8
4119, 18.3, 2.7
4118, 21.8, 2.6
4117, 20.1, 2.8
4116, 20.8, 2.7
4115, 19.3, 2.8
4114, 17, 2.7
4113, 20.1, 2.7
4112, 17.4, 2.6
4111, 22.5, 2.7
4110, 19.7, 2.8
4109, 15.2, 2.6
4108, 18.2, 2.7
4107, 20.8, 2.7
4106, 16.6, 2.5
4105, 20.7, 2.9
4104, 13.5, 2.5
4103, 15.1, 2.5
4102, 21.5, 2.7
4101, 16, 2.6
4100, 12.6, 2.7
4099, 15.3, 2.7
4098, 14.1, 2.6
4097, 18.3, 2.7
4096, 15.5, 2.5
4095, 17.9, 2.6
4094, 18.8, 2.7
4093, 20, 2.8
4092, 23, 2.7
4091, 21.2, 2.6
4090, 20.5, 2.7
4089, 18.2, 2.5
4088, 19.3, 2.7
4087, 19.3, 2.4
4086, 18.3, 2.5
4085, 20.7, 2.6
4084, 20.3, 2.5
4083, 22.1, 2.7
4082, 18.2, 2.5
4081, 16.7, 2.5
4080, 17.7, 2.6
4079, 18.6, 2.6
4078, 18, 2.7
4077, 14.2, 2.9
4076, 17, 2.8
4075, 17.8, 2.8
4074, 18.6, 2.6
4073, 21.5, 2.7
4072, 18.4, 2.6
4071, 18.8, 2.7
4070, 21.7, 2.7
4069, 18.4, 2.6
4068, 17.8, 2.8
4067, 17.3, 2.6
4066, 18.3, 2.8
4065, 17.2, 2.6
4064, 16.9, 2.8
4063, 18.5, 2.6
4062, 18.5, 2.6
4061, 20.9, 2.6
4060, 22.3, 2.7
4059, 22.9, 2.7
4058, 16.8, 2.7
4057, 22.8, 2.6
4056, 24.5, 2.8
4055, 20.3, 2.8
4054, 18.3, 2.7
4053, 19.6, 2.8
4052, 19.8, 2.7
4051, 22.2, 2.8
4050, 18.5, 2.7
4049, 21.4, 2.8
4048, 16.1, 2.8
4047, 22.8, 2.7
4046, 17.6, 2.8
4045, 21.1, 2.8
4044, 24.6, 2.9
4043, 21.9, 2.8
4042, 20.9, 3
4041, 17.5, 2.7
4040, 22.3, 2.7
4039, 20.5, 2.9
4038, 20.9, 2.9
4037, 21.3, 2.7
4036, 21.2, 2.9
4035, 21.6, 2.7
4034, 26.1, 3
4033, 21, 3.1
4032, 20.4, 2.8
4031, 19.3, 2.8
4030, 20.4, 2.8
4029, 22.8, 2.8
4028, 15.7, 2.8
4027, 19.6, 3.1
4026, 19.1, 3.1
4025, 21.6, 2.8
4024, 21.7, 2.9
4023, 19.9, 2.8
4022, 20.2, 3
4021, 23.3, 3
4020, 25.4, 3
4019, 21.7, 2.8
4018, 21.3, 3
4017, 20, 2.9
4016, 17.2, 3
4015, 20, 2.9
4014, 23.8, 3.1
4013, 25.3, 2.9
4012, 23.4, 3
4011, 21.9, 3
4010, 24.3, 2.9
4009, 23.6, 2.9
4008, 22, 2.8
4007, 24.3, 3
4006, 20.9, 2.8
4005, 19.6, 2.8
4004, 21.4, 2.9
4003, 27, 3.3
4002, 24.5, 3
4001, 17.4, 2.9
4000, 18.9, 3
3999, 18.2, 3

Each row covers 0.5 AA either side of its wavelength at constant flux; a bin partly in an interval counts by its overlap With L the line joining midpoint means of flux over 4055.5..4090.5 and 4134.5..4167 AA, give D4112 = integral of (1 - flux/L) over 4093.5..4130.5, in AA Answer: 2.0 AA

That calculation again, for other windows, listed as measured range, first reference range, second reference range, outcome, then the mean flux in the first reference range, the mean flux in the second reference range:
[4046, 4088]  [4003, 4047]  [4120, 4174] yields 3.2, 21.4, 19.7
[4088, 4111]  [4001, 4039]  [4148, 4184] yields 3.0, 21.6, 19.9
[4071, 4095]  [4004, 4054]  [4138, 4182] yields 1.8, 21.1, 19.7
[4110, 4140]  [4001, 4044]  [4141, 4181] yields 0.6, 21.6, 19.7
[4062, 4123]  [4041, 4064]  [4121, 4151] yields 4.5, 20.4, 19.7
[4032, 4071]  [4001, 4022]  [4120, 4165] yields 2.3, 22.4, 19.7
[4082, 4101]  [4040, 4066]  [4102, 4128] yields 1.0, 20.2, 19.3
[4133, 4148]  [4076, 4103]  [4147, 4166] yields -0.3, 18.2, 19.8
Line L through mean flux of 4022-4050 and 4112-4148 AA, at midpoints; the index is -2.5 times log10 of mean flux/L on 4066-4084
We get 0.10 mag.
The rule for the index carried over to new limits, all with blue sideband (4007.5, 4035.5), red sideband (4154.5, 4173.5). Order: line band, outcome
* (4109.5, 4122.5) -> 0.02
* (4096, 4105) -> 0.26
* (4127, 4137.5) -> 0.04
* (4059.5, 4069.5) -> 0.13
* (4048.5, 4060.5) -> 0.01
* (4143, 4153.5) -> 0.02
